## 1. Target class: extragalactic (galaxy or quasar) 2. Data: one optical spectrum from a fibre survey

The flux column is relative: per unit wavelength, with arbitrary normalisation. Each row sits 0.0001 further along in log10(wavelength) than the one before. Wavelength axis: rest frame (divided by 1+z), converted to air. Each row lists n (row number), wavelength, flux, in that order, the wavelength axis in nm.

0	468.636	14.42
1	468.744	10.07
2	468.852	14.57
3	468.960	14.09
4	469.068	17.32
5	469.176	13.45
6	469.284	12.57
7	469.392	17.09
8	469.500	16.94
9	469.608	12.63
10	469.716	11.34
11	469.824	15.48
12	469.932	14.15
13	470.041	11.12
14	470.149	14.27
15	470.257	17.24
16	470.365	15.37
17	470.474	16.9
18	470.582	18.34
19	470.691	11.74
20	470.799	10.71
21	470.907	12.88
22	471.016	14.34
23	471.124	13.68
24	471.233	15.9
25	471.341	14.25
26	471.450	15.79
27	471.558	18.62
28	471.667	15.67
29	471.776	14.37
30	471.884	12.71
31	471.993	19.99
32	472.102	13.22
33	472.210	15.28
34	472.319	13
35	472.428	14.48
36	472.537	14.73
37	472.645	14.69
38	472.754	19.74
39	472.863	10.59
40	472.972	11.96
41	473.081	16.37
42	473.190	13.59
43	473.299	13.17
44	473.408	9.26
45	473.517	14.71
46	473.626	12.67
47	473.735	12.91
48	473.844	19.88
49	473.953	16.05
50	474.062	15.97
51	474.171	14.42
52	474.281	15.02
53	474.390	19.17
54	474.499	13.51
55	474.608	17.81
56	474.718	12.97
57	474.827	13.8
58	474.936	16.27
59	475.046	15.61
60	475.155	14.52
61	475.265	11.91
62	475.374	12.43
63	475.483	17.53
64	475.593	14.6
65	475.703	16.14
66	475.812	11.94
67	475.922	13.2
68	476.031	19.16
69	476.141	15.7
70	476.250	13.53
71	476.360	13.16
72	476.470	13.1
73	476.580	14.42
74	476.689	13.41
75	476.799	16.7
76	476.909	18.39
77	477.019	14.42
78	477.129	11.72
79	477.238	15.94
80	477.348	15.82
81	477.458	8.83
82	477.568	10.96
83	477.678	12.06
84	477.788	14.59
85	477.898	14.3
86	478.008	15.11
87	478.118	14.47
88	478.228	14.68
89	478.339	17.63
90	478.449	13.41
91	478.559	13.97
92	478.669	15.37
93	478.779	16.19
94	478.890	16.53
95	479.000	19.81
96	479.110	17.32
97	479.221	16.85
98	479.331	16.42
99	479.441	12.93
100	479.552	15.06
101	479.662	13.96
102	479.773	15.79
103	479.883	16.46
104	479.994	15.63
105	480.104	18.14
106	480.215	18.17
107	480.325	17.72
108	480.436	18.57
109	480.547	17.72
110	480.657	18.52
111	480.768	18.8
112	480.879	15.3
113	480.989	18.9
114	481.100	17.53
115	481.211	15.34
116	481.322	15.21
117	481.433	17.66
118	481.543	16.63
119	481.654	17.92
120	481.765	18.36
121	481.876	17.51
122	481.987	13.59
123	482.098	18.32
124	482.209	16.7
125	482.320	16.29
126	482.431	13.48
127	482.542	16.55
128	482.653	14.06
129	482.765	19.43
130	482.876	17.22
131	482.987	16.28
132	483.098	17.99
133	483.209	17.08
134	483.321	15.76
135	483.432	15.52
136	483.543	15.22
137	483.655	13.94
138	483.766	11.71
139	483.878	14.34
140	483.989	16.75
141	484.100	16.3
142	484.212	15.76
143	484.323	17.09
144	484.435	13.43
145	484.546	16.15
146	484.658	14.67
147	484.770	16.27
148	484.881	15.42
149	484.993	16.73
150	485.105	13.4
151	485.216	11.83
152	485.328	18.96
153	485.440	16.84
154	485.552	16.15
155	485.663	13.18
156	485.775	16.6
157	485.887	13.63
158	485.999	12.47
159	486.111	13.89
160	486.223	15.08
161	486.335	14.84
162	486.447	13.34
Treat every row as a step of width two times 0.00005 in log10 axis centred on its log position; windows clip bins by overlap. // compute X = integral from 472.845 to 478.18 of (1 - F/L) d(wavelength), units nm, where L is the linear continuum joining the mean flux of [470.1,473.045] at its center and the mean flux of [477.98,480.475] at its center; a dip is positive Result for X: 0.376 nm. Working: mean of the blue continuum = 14.8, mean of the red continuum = 16.1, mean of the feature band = 14.4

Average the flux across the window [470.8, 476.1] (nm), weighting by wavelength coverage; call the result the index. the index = 14.8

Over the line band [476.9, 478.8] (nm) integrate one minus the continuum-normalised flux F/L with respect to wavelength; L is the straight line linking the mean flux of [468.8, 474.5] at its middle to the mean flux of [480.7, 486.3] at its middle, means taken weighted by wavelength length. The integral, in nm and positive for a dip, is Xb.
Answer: 0.14 nm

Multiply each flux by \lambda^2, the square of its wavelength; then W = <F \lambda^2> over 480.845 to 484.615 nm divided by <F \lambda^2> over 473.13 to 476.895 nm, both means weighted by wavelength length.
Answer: 1.1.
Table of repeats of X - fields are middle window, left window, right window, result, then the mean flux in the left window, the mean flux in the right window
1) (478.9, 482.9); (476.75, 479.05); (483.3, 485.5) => -0.46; 14.8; 15.3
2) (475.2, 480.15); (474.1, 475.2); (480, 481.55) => 0.45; 15.3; 17.4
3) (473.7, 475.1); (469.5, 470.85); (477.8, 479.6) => -0.07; 14.2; 15.6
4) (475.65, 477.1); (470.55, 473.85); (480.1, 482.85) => 0.07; 14.4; 17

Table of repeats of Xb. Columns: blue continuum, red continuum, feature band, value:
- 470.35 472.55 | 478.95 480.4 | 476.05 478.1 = 0.24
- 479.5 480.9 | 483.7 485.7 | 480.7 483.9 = -0.03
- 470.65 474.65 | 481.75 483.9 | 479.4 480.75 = -0.09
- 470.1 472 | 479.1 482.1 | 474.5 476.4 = 0.14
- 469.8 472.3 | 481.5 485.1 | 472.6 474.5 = 0.05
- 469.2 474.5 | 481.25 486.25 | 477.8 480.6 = -0.14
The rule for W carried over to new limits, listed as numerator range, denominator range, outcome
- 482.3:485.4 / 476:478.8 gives 1.11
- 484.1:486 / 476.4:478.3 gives 1.12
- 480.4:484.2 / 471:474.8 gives 1.15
